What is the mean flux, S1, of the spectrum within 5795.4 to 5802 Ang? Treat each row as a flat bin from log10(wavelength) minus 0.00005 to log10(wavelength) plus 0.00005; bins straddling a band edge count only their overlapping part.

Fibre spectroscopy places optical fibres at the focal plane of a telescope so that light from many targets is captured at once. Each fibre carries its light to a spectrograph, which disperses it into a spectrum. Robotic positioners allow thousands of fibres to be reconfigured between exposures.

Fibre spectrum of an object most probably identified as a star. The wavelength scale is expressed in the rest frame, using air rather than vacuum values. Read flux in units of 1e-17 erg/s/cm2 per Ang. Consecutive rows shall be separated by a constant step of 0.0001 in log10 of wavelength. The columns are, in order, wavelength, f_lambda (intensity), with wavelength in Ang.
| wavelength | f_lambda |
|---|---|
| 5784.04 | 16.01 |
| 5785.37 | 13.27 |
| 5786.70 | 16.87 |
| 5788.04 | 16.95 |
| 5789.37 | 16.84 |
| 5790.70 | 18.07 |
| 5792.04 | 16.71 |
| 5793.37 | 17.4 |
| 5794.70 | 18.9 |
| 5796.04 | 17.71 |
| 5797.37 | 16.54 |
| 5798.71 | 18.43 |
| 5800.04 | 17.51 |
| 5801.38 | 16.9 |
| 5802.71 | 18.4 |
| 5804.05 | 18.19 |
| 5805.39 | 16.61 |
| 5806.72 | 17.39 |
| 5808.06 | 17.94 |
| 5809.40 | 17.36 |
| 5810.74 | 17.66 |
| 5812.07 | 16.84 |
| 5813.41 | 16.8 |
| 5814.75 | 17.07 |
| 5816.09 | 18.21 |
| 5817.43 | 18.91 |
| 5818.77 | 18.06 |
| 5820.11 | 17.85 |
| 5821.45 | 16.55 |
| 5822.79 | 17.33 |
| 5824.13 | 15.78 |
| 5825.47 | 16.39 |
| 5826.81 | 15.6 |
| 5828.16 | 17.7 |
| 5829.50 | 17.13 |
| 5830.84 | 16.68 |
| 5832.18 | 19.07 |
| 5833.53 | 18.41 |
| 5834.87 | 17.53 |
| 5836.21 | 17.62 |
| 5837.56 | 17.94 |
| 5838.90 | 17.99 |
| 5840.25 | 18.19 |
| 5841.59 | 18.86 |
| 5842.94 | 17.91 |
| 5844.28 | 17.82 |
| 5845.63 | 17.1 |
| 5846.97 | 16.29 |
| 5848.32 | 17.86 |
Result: 17.4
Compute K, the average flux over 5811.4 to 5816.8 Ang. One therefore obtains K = 17.3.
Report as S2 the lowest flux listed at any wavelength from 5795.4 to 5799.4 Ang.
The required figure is 16.54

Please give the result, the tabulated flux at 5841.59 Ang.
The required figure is 18.86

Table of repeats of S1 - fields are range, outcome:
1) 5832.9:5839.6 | 17.9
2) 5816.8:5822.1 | 17.8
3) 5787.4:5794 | 17.2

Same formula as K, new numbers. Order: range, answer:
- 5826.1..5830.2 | 16.8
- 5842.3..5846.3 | 17.6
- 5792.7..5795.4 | 18.2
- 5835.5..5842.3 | 18.1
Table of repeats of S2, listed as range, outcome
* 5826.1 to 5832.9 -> 15.6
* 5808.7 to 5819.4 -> 16.8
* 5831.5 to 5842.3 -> 17.53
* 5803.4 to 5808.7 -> 16.61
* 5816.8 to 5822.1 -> 16.55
